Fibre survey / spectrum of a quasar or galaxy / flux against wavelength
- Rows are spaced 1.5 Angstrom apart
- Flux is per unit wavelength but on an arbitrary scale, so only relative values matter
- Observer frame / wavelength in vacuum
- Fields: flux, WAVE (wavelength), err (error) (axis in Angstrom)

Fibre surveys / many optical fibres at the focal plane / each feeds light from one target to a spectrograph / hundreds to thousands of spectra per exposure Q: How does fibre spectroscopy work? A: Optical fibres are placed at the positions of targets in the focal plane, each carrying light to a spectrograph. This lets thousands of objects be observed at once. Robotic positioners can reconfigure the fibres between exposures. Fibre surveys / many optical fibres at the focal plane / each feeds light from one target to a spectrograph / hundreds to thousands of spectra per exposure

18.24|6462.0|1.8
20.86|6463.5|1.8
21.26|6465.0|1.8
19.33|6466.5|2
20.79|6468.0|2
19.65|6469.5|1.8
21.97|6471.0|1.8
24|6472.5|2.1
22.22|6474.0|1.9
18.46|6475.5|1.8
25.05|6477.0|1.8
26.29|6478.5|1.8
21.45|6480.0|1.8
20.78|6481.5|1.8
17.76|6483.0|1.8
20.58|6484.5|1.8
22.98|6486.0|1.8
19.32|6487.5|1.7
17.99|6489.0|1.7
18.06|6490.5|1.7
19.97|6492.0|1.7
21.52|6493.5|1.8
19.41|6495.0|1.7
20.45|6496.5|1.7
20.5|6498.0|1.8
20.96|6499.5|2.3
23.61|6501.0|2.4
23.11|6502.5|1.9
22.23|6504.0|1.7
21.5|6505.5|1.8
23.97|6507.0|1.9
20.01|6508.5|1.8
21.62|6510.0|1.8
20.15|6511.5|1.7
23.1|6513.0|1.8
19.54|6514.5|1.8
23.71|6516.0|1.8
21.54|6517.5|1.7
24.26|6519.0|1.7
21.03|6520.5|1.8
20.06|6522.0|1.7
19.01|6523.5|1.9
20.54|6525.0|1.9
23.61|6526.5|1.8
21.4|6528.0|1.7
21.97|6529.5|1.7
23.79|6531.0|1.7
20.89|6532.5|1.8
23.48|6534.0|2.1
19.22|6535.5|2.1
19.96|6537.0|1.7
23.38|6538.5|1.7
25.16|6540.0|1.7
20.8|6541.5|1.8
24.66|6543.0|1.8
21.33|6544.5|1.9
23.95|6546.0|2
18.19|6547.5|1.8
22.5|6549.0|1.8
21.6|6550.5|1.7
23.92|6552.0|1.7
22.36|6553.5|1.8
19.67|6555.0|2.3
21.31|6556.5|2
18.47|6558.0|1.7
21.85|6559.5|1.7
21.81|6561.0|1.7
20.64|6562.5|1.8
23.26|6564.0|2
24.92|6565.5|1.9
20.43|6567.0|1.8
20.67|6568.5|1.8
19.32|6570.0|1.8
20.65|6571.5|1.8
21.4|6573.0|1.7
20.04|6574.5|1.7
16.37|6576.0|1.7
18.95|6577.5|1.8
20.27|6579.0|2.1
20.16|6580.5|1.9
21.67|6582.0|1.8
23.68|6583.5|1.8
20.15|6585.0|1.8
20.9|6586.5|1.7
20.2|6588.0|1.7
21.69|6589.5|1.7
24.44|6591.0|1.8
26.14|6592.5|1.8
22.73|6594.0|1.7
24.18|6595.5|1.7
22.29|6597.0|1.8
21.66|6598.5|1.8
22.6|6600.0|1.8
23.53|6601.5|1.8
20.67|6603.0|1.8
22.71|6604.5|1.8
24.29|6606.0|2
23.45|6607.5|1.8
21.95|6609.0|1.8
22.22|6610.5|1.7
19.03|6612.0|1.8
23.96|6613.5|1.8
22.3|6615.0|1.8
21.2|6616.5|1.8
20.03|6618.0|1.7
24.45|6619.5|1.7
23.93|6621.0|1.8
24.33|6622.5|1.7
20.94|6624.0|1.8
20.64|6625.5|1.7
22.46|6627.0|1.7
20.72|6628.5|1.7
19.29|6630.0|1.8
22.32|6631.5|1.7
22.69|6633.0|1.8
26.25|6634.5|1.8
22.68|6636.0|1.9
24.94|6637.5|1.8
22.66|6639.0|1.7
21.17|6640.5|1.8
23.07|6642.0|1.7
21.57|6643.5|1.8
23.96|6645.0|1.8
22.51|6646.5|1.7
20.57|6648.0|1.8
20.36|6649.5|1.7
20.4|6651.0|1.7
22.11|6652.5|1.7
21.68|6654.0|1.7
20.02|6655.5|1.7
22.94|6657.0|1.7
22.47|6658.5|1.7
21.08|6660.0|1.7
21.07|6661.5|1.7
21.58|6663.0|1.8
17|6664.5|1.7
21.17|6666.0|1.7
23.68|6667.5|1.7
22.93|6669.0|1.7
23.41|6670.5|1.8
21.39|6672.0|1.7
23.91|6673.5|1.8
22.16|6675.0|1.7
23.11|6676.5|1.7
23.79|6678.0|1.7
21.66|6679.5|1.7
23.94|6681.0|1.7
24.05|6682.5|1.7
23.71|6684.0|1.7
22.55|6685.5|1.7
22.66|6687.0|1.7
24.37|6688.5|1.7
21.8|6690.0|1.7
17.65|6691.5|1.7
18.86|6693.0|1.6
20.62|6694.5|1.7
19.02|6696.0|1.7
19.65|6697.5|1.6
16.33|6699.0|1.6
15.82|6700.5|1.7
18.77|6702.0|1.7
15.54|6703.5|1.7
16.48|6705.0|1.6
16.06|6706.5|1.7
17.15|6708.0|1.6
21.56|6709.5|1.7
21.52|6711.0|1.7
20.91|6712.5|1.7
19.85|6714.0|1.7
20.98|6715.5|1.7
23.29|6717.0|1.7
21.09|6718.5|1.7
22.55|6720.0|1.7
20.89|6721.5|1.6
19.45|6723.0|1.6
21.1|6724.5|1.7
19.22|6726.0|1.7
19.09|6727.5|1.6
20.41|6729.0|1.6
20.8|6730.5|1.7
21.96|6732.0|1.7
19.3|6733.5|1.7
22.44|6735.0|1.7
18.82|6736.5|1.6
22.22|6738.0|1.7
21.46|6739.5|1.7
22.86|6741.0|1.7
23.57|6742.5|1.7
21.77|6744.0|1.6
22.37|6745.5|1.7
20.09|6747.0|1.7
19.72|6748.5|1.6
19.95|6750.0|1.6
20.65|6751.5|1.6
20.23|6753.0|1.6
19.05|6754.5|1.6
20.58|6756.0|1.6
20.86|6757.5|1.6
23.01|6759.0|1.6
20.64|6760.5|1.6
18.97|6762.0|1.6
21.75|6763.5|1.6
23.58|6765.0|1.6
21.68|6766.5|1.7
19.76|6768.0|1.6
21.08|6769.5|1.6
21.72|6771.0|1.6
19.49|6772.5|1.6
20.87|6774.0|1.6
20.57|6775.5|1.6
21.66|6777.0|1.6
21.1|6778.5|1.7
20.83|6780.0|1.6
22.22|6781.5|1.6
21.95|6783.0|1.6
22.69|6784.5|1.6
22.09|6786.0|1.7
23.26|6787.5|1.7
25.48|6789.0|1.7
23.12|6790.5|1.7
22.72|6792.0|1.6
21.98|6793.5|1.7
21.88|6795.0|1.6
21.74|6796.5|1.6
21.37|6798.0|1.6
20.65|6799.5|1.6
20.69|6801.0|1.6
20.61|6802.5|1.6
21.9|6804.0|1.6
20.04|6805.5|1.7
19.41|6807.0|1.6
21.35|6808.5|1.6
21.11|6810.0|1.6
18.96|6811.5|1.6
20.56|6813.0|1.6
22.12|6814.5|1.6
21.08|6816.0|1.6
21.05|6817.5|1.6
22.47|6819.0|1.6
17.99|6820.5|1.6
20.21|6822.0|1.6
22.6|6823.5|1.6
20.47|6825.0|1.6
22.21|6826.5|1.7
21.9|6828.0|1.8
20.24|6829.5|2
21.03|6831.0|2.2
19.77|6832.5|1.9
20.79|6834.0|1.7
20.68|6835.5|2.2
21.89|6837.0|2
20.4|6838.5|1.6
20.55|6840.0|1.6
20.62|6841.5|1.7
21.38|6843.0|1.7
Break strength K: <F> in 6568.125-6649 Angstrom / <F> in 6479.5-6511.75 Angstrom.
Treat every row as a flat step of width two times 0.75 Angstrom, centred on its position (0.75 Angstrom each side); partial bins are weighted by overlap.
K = 1.06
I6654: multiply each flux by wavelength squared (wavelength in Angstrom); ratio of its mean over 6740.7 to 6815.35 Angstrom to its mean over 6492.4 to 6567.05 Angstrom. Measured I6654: 1.1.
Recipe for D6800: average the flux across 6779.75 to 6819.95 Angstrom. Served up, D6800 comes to 21.6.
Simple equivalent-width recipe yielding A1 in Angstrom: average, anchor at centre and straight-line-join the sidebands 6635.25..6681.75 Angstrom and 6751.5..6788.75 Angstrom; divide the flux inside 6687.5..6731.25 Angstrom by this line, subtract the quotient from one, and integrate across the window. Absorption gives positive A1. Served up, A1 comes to 4.1 Angstrom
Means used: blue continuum 22.1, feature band 19.7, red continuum 21.3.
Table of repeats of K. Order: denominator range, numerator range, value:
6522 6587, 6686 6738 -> 0.93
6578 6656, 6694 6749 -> 0.91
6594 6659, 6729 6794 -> 0.96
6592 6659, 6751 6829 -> 0.95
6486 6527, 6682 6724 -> 0.95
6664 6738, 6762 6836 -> 1.03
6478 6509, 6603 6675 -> 1.05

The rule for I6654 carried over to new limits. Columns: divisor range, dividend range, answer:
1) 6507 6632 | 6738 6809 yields 1.05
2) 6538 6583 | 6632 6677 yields 1.07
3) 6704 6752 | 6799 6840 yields 1.04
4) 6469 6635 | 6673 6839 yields 1.03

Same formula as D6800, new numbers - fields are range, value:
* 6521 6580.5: 21.3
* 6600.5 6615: 22.4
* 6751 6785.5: 21.1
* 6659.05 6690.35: 22.4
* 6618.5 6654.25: 22.3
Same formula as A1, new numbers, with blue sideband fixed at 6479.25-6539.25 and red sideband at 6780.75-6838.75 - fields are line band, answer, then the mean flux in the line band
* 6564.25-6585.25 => 0.54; 20.7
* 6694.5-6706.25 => 2.09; 17.5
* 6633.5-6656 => -1.07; 22.3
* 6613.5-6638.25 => -1.43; 22.5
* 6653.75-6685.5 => -1.42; 22.2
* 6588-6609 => -1.69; 23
